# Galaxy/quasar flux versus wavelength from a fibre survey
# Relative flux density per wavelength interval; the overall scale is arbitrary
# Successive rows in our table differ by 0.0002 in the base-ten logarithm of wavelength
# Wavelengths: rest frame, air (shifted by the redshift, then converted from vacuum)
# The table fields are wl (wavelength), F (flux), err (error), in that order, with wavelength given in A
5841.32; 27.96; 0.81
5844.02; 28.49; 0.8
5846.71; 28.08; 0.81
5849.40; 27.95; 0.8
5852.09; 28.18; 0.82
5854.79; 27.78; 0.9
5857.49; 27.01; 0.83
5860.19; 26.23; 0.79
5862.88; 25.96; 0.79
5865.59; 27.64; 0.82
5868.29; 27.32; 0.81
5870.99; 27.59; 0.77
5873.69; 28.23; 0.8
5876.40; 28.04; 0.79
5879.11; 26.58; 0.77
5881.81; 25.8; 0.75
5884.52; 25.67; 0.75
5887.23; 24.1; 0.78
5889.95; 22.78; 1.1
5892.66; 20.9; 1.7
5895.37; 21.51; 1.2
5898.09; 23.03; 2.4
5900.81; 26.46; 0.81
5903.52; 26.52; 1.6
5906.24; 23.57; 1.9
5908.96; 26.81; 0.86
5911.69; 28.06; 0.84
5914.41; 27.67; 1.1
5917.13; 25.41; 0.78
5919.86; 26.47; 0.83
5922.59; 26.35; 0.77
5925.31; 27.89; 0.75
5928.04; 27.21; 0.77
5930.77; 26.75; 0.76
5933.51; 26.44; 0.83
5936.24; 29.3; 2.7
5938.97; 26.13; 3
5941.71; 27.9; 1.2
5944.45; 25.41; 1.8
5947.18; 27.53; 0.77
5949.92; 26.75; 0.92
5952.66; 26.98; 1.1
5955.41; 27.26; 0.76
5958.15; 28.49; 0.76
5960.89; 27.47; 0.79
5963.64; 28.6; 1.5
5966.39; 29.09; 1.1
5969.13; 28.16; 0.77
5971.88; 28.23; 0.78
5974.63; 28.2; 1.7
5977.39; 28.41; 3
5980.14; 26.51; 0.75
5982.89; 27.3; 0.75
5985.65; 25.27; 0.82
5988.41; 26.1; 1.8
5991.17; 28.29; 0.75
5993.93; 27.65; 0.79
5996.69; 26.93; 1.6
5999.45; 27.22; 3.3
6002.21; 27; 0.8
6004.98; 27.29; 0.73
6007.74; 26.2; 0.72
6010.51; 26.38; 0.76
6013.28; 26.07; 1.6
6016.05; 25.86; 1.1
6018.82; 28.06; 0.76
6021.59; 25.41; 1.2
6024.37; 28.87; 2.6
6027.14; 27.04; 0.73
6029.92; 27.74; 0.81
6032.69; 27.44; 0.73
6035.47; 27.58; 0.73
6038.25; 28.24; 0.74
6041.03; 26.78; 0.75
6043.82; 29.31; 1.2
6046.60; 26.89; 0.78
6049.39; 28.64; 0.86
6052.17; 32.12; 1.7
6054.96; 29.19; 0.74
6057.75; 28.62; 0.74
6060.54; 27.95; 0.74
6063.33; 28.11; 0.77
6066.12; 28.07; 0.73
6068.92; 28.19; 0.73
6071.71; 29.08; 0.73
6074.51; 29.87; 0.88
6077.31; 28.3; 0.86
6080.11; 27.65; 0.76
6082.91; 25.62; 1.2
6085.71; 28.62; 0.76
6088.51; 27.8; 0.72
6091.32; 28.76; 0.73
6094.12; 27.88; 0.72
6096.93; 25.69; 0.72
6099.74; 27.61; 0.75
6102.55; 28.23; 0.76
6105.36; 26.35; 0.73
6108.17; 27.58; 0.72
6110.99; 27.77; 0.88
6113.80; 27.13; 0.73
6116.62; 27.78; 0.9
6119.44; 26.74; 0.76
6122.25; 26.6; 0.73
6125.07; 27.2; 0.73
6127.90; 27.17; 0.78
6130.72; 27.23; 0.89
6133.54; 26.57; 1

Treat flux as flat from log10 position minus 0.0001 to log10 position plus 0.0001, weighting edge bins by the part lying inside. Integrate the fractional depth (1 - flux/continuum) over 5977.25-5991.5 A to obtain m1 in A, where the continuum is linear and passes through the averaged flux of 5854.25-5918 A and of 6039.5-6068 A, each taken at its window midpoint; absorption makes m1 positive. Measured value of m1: 0.3 A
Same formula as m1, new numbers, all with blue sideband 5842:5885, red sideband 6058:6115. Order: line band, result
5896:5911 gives 1.20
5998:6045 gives 0.83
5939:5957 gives 0.39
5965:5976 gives -0.34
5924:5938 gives 0.00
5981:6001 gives 0.48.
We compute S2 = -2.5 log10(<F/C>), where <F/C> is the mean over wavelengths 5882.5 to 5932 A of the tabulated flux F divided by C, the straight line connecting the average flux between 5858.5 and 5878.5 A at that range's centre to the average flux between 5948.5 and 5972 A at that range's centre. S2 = 0.09 mag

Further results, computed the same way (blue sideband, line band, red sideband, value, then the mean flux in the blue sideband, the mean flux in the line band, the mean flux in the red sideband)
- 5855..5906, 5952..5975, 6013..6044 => -0.06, 25.6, 28.1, 27.3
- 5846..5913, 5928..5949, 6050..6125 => -0.02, 26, 27.1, 28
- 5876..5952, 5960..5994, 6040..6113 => -0.03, 26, 27.6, 28.1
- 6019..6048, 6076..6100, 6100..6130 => -0.01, 27.5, 27.5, 27.3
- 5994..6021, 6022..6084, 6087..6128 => -0.05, 26.8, 28.2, 27.4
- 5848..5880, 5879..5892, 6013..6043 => 0.12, 27.4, 24.6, 27.3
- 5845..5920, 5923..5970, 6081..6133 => -0.04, 26.1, 27.5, 27.3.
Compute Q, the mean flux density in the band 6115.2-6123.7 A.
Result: 27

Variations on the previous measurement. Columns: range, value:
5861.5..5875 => 27.4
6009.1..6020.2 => 26.6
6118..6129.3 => 26.9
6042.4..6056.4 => 29.2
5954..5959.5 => 27.8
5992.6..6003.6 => 27.2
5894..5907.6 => 24.2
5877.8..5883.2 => 26.2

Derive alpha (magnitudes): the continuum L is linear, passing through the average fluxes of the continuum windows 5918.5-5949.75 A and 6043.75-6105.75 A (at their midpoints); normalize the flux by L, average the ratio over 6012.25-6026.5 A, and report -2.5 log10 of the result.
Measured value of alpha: 0.03 mag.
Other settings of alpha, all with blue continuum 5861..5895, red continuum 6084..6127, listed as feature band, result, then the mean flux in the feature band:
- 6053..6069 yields -0.054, 28.5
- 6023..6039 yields -0.037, 27.8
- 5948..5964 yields -0.048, 27.5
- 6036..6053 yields -0.059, 28.5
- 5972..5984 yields -0.047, 27.7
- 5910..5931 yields -0.037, 27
